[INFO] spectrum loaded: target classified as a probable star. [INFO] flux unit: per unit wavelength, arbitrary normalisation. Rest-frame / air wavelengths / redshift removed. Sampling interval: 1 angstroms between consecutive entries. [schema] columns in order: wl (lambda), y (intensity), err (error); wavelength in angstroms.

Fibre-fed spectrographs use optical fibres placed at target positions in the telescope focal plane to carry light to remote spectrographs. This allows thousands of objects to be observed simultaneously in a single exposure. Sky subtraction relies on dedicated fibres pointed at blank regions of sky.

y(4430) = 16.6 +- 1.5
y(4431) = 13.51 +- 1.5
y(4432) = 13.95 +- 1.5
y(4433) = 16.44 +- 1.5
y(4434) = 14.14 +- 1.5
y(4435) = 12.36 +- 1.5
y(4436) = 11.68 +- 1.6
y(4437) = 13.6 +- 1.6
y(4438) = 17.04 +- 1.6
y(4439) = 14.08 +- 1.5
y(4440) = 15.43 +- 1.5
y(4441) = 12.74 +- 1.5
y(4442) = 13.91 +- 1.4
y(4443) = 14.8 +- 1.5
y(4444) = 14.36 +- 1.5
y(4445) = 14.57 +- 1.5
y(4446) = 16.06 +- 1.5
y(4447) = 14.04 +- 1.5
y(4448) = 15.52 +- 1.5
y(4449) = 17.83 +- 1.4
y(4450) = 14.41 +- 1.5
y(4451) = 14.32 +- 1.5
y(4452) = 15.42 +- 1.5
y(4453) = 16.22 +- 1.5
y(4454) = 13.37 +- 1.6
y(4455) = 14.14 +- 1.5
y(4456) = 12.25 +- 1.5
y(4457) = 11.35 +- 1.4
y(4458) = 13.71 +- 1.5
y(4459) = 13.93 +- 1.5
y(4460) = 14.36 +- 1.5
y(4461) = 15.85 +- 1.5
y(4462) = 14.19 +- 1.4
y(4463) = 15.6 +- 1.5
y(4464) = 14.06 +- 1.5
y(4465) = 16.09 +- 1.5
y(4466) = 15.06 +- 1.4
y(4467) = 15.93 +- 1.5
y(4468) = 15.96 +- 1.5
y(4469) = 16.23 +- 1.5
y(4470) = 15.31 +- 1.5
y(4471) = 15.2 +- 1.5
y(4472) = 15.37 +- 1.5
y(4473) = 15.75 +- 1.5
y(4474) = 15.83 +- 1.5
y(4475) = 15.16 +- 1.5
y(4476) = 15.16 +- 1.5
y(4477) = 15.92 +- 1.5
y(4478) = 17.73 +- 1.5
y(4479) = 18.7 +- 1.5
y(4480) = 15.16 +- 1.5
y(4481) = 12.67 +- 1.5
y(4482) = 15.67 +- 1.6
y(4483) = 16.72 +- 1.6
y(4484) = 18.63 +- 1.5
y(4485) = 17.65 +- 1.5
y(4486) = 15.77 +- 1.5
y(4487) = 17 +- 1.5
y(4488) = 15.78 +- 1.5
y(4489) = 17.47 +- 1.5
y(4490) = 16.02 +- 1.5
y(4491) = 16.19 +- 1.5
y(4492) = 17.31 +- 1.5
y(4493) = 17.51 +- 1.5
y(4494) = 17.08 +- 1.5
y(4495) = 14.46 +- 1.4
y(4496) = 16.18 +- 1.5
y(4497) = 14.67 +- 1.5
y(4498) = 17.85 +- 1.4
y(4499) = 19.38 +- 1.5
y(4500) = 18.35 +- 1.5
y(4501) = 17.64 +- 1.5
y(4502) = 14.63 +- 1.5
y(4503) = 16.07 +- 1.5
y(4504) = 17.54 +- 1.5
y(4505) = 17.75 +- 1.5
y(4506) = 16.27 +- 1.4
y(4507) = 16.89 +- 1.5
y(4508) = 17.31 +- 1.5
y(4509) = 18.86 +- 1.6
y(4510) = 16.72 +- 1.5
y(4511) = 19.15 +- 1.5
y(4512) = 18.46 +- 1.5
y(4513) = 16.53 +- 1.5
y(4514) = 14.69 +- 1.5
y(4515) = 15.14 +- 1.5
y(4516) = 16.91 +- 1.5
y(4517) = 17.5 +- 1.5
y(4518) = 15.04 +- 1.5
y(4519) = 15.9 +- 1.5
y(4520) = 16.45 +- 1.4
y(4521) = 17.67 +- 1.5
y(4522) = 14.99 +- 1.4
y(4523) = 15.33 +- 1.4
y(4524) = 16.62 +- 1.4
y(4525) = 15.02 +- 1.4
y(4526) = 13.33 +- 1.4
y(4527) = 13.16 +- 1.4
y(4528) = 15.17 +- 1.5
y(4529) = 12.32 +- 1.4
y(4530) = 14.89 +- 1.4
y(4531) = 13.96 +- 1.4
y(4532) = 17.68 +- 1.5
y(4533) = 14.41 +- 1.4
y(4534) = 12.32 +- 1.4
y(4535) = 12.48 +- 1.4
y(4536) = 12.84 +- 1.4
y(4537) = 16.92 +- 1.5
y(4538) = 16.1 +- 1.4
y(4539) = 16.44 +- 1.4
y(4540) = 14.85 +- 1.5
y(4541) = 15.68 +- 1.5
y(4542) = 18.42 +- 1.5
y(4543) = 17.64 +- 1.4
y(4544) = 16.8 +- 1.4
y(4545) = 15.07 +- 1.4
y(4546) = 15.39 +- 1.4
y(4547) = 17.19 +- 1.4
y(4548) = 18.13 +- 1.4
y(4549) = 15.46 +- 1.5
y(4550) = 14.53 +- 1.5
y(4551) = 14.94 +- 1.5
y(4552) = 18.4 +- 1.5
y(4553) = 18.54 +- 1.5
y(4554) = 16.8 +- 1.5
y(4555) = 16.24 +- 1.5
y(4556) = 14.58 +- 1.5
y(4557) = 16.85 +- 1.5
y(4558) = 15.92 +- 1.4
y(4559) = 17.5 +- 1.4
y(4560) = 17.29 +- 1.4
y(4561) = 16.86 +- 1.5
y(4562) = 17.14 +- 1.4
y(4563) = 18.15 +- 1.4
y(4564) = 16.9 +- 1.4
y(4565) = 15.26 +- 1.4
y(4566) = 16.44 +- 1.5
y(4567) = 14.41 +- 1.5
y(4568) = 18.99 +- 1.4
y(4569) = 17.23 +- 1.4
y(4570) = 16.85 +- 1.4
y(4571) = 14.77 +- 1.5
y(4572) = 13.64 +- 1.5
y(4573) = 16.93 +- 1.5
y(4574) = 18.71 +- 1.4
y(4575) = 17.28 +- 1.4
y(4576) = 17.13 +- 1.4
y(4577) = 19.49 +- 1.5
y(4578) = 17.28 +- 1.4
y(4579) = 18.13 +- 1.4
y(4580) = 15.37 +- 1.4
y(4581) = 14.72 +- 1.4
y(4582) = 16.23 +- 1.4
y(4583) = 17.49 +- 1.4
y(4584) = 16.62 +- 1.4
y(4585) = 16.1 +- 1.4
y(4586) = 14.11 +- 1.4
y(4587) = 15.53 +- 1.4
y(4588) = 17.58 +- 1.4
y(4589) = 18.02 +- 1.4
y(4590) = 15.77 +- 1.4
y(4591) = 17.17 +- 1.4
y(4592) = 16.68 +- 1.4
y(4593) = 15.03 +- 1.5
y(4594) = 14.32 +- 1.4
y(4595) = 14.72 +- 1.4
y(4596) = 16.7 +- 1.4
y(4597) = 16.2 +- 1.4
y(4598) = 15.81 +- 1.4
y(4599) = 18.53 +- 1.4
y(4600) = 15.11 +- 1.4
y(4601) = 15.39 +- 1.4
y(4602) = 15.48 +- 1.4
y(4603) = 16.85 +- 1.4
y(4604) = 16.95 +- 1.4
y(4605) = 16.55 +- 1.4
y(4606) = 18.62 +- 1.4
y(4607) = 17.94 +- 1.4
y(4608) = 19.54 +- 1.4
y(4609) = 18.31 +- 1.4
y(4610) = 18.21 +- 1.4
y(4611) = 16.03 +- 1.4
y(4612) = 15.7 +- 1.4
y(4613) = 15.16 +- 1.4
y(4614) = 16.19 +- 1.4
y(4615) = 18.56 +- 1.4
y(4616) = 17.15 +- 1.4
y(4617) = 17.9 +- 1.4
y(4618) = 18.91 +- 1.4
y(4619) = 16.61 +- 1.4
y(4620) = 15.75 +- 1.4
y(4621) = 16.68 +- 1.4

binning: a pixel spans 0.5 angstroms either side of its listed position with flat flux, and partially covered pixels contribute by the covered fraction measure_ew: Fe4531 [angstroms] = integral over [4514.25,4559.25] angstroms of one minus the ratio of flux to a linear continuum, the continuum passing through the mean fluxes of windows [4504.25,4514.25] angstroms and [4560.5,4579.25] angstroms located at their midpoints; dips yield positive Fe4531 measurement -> 3.8 angstroms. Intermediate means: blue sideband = 17.3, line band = 15.7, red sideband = 16.9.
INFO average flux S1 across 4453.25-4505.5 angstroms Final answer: 15.8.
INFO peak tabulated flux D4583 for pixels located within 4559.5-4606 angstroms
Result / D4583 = 19.49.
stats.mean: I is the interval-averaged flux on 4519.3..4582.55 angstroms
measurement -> 16.1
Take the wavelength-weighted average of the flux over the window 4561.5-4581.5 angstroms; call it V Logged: 16.7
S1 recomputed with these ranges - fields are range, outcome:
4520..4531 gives 14.9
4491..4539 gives 16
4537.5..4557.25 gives 16.4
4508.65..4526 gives 16.4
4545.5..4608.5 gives 16.6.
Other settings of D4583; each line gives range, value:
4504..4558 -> 19.15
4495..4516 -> 19.38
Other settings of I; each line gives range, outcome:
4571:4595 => 16.4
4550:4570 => 16.7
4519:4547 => 15.3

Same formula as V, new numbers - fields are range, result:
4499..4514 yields 17.3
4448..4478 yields 15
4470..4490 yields 16.2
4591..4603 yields 15.9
